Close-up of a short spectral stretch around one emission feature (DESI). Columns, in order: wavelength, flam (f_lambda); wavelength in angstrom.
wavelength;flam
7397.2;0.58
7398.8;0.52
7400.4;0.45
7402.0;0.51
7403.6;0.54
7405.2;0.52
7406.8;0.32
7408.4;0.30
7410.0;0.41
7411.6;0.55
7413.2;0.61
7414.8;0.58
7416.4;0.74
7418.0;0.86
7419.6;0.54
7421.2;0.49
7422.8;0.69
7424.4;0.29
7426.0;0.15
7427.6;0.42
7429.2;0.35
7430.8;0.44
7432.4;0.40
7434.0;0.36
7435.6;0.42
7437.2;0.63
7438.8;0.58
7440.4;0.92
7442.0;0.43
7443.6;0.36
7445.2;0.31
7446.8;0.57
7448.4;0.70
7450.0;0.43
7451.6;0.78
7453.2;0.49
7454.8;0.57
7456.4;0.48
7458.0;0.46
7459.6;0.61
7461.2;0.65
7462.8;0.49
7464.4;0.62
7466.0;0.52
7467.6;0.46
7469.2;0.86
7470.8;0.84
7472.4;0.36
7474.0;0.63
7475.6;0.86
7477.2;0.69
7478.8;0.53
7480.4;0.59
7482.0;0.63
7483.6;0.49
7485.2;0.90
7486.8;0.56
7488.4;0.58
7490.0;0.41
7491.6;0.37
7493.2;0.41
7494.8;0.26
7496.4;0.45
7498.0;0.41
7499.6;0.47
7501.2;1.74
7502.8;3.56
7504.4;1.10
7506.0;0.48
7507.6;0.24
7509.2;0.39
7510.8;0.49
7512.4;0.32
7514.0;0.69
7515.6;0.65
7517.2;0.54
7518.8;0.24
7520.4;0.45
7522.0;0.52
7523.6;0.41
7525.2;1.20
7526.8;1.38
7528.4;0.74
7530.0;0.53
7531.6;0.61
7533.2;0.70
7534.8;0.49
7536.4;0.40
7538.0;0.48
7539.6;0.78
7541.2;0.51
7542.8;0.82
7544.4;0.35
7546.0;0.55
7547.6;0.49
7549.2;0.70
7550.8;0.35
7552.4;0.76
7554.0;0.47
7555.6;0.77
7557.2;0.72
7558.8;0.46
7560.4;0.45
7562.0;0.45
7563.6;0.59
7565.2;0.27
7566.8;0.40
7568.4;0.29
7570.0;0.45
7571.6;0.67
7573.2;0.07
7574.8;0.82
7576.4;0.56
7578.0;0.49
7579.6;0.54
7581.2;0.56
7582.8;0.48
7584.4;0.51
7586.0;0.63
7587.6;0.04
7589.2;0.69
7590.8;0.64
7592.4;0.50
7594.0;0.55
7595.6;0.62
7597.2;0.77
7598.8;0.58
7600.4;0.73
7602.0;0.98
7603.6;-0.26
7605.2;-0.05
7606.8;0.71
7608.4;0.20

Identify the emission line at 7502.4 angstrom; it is H-alpha 6563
